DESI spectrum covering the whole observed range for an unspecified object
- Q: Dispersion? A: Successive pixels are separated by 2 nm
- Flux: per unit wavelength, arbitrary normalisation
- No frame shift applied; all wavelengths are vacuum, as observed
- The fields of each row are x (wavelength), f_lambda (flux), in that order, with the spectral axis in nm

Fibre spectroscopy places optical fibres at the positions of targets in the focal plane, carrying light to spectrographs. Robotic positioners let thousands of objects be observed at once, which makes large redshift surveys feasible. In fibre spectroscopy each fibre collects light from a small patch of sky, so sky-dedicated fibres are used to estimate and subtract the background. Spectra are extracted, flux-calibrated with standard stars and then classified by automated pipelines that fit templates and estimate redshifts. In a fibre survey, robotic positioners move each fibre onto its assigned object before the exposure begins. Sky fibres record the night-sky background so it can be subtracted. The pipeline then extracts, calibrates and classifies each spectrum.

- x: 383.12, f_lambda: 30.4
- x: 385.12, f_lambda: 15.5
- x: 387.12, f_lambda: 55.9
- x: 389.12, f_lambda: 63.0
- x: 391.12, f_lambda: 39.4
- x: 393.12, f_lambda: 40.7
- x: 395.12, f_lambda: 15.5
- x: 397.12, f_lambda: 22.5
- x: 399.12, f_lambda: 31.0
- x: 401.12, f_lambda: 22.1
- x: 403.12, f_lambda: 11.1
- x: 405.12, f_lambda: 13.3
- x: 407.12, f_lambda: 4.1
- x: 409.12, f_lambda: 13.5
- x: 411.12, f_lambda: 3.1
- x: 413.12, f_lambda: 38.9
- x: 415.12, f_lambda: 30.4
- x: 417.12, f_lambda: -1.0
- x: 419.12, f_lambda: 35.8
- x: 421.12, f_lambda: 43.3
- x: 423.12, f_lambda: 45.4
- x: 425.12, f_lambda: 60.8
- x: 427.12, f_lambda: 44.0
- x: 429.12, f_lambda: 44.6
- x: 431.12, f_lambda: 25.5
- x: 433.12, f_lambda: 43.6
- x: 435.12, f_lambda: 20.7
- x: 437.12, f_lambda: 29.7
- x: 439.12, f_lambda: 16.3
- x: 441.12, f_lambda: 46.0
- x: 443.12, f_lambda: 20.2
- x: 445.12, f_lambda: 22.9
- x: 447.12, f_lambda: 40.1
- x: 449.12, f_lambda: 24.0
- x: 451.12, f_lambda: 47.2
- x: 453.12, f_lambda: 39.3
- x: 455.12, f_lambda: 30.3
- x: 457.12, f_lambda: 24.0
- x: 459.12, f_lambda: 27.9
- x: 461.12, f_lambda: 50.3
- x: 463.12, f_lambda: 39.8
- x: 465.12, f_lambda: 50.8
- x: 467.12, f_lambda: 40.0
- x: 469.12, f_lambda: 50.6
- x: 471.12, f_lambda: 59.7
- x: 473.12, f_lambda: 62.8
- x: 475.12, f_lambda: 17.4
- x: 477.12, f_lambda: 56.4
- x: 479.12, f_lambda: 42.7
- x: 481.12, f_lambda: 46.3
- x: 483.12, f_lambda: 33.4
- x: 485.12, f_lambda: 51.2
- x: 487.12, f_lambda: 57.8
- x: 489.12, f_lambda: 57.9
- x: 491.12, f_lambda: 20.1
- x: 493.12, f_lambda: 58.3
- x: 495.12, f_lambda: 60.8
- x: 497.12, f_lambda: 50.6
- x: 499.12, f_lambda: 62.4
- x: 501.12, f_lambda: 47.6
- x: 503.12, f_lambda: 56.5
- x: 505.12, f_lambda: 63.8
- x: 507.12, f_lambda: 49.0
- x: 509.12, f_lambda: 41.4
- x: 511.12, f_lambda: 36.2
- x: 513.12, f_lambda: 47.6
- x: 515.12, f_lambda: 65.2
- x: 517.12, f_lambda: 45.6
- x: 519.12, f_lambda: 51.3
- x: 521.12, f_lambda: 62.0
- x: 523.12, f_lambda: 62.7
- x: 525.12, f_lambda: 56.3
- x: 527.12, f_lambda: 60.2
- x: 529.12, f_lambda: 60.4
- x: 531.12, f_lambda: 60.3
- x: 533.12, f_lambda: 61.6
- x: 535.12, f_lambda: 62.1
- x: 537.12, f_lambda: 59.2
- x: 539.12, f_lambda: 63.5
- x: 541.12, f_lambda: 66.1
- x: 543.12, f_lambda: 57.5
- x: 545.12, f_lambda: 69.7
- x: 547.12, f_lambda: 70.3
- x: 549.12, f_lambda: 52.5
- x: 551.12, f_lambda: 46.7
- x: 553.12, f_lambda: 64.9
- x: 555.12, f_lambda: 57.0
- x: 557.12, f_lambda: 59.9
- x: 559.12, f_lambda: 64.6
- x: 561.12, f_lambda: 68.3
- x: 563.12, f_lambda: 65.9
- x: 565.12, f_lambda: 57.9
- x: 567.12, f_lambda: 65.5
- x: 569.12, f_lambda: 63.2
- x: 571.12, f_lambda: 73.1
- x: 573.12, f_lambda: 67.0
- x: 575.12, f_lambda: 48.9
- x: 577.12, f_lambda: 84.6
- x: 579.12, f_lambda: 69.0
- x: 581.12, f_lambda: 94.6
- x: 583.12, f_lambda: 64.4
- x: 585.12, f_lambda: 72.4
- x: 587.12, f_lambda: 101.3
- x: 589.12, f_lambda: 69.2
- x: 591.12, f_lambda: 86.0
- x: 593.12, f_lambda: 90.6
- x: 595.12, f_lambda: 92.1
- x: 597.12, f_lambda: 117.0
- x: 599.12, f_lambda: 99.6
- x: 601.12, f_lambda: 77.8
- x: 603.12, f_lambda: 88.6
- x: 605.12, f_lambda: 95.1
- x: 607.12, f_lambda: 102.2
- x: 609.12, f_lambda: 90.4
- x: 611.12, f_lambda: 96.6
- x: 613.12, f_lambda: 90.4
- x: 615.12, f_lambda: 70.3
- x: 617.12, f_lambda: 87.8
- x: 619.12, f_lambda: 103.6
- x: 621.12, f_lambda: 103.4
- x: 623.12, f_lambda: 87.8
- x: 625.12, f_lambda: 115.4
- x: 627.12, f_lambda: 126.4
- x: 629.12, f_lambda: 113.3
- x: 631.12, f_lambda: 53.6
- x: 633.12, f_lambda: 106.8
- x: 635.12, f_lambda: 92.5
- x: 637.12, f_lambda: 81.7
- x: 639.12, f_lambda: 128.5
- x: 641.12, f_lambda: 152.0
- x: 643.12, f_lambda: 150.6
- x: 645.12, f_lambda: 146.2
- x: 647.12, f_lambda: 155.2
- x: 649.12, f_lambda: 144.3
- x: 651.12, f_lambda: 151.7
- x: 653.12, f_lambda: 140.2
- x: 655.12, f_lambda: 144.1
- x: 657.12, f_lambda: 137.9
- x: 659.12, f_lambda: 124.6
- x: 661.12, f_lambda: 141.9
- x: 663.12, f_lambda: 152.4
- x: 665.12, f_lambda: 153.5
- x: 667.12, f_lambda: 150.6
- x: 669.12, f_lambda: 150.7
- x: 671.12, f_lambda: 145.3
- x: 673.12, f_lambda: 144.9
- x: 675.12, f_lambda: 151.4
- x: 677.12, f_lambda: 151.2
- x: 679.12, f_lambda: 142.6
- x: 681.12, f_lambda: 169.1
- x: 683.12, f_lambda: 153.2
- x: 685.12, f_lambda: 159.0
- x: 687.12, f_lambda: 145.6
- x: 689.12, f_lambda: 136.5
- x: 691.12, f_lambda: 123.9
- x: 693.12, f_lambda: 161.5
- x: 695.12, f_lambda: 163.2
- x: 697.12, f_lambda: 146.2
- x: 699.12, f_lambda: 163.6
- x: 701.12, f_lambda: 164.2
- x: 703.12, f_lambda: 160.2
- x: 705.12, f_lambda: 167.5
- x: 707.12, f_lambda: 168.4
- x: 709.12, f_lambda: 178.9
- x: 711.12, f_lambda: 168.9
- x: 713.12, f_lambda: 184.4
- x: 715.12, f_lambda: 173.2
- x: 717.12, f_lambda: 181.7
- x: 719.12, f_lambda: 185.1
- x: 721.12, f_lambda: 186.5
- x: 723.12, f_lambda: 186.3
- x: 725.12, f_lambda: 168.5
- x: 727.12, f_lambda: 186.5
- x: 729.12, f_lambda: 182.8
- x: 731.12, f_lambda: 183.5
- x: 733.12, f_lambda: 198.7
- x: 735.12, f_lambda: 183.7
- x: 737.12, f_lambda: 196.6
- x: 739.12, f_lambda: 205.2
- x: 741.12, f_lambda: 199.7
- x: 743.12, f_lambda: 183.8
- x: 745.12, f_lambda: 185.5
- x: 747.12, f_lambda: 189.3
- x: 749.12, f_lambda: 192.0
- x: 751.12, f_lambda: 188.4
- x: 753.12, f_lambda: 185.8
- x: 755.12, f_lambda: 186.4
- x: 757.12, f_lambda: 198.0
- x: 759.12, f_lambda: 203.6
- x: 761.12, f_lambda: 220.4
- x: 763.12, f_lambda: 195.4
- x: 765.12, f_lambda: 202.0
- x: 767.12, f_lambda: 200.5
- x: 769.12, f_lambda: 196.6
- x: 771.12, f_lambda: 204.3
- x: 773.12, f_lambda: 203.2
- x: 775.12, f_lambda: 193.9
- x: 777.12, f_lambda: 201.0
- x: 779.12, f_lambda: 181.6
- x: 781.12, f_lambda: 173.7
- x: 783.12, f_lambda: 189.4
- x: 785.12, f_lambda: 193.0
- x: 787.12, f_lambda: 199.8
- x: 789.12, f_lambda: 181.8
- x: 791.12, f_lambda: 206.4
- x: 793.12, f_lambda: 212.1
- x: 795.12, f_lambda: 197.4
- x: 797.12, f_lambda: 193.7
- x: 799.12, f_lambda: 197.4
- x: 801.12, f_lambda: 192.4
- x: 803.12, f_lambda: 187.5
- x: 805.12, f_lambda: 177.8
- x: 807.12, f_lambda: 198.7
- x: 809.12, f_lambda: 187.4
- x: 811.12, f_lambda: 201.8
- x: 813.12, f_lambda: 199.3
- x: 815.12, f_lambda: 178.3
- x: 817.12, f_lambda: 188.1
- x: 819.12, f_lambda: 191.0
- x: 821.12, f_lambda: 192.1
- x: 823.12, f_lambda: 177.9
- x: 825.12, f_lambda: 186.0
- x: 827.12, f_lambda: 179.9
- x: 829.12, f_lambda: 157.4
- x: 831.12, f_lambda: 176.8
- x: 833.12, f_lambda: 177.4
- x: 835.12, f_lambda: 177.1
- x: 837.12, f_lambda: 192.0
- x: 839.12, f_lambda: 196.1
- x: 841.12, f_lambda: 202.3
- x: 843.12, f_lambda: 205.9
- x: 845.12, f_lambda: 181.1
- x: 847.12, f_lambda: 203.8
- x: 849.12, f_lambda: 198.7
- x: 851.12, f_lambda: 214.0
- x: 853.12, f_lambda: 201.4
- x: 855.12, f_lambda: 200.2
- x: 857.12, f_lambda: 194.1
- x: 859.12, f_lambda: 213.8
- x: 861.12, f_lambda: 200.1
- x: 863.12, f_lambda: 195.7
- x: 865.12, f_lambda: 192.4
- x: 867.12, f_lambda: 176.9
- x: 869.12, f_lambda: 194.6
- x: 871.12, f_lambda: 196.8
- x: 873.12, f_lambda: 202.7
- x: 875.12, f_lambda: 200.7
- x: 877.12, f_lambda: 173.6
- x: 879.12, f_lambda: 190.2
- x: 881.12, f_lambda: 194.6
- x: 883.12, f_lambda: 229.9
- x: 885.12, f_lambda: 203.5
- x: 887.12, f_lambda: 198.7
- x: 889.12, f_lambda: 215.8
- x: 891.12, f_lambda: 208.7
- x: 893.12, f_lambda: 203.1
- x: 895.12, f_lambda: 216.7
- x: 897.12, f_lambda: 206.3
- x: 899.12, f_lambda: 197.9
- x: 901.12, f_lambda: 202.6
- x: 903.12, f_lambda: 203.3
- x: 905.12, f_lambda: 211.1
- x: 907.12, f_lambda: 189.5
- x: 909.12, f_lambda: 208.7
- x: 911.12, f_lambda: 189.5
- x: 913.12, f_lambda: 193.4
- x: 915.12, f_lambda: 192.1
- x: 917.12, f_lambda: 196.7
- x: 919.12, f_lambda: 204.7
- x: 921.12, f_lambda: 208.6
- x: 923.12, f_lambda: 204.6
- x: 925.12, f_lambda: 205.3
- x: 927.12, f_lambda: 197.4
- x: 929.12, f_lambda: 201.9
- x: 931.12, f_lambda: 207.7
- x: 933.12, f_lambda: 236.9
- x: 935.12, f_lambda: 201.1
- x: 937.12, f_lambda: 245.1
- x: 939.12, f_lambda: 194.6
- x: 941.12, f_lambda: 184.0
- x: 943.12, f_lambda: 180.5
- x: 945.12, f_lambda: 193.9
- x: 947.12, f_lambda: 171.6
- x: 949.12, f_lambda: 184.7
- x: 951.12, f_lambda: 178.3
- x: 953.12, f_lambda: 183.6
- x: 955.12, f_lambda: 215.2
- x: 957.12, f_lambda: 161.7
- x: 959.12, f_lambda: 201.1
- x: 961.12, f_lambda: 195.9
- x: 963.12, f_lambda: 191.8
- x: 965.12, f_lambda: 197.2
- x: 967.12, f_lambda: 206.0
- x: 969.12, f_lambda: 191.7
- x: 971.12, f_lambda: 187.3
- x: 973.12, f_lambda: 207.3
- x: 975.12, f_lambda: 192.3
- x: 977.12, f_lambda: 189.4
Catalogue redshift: 0.60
